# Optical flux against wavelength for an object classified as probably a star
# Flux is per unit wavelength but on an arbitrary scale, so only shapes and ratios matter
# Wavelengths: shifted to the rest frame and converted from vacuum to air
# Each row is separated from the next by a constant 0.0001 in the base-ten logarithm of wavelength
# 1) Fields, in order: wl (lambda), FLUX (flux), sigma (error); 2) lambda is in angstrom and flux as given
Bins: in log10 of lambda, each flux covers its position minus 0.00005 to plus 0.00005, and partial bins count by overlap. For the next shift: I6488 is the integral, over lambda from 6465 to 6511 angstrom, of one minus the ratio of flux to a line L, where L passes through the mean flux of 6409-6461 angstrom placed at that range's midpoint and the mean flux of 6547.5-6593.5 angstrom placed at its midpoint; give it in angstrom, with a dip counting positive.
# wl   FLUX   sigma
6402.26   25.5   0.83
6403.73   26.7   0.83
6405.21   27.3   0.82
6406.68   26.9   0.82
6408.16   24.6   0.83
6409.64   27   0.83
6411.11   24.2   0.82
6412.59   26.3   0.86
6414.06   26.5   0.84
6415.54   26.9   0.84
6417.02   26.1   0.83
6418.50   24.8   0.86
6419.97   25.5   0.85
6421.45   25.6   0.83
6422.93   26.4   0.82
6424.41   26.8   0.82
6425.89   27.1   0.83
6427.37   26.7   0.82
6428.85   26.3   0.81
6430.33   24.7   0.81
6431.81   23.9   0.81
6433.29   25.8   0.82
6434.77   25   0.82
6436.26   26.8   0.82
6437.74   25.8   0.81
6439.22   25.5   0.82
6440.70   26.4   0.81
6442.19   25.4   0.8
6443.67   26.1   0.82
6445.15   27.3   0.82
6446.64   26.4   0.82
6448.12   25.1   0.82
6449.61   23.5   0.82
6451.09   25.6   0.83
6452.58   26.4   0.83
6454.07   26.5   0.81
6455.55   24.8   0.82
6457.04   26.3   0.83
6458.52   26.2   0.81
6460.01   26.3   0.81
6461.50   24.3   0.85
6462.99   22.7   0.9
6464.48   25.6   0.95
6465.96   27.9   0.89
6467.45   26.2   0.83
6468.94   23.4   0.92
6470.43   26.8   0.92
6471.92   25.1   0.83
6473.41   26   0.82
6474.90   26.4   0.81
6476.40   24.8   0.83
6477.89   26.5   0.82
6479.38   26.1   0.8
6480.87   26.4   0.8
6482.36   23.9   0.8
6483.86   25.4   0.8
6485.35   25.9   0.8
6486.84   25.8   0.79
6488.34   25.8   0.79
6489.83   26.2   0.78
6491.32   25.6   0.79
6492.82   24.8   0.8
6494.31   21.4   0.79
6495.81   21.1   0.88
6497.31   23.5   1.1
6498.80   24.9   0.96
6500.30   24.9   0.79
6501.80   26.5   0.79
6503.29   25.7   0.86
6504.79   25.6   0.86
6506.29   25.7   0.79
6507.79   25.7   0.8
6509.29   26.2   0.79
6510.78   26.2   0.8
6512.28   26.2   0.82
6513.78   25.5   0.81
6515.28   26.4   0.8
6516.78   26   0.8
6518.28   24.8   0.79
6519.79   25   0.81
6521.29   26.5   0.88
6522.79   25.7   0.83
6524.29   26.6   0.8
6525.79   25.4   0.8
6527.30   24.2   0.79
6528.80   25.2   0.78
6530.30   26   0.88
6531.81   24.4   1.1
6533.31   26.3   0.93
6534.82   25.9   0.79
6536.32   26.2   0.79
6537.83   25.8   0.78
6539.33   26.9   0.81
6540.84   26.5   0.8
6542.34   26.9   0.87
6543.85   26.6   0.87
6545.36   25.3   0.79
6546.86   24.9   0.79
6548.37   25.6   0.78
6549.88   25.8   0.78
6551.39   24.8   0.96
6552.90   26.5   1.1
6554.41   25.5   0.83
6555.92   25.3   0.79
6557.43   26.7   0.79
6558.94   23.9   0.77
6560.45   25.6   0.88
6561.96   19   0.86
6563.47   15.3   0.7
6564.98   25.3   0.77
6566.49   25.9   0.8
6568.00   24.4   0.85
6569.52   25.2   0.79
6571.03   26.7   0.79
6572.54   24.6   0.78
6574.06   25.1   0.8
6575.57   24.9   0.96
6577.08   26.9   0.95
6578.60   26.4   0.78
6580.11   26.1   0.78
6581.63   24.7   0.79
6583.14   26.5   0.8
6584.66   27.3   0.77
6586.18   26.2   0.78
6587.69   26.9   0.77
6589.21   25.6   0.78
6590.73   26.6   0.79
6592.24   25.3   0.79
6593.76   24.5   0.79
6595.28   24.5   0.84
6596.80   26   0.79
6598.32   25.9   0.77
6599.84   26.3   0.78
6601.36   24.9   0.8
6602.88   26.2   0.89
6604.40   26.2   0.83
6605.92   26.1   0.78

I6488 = 0.4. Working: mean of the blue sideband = 25.9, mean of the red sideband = 25.1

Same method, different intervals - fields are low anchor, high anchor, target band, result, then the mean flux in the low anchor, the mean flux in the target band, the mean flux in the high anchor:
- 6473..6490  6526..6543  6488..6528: 0.8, 25.7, 25.3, 25.8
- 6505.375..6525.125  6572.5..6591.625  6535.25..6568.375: 1.3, 25.9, 25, 26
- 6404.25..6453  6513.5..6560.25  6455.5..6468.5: 0.1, 25.9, 25.6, 25.7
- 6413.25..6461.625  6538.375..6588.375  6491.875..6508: 0.7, 25.9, 24.5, 25.3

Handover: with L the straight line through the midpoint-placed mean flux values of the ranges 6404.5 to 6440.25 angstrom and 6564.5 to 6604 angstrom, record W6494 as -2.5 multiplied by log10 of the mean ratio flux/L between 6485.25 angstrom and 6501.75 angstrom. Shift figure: 0.06 mag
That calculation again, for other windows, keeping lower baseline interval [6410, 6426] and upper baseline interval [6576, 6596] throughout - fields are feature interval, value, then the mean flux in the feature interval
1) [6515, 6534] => 0.02 mag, 25.6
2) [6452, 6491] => 0.01 mag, 25.7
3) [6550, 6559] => 0.02 mag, 25.6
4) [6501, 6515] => 0.00 mag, 25.9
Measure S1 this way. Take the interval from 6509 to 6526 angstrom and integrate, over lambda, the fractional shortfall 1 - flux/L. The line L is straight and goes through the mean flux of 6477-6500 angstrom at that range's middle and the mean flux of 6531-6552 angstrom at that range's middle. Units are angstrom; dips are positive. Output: -0.3 angstrom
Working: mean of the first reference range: 24.9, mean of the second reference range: 25.9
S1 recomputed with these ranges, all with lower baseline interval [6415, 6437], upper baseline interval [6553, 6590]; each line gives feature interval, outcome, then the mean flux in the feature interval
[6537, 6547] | -0.4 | 26.2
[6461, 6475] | 0.1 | 25.4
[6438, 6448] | -0.1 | 26.1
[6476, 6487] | 0.0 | 25.6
